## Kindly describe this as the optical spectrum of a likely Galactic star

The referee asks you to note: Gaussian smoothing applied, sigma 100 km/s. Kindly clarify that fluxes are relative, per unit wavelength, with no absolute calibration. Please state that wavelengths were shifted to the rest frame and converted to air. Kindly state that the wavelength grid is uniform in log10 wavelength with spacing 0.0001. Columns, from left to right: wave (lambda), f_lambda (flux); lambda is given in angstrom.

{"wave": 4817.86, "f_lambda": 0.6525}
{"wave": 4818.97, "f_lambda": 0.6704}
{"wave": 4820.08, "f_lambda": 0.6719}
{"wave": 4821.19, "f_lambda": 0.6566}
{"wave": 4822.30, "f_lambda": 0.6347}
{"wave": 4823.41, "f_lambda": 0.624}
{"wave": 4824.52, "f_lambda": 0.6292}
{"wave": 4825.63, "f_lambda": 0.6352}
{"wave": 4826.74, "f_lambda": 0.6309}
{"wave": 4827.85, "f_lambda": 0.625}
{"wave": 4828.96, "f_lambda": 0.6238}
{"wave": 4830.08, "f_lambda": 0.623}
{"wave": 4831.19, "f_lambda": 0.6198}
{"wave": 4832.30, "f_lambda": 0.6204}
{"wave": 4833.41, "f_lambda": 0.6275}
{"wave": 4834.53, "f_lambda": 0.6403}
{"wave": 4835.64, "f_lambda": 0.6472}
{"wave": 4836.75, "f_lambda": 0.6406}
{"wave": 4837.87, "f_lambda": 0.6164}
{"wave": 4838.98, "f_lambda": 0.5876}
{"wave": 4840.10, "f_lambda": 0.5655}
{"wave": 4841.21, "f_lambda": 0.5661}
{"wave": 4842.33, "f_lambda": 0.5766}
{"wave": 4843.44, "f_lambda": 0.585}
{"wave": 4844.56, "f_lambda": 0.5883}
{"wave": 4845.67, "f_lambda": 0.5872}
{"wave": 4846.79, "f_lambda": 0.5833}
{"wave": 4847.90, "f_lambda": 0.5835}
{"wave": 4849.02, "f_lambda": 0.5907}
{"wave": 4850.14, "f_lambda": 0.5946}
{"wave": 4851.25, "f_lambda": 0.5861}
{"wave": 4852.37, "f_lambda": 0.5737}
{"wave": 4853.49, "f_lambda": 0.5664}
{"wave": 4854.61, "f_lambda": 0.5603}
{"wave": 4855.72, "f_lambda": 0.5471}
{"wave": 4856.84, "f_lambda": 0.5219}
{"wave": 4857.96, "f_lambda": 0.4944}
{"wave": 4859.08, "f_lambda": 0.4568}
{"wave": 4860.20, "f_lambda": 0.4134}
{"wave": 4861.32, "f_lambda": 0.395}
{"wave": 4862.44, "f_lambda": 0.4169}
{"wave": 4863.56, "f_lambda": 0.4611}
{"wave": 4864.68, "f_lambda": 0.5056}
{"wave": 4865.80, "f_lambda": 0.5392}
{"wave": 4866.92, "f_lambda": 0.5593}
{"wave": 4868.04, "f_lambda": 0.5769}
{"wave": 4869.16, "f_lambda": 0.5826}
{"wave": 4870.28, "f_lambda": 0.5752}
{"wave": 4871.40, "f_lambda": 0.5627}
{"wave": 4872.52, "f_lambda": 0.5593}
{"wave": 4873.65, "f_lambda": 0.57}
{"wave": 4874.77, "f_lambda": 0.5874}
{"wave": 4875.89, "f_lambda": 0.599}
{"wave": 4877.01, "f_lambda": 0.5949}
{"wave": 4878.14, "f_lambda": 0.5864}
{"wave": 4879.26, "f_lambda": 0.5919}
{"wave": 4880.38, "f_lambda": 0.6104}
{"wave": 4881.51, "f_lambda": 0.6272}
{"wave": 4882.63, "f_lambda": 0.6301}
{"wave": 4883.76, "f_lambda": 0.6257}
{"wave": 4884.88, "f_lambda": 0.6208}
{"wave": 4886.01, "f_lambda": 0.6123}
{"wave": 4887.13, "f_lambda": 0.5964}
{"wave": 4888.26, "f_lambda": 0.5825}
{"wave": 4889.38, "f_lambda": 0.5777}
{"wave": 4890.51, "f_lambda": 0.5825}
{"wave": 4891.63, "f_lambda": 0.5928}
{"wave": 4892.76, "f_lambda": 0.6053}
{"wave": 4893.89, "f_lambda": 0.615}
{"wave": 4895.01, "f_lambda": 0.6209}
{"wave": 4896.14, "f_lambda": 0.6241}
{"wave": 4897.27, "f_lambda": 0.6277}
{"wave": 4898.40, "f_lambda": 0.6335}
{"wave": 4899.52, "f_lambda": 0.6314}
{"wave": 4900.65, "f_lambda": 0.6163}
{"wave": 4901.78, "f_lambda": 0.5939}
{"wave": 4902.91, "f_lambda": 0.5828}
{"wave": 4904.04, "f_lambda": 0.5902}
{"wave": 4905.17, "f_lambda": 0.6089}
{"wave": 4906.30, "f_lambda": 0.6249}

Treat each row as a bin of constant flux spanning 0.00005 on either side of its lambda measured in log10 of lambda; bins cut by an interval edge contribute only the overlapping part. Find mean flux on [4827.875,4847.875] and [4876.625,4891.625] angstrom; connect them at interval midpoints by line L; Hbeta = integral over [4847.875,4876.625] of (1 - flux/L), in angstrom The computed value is 3.2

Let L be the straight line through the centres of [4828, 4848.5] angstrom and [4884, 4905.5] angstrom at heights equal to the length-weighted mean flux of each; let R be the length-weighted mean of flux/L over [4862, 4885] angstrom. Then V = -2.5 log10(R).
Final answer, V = 0.07 mag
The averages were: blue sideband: 0.605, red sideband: 0.606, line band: 0.571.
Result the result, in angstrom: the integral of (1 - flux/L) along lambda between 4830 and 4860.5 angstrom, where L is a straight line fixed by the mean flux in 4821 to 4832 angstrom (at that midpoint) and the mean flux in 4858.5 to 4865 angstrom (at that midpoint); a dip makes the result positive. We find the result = -2.9 angstrom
